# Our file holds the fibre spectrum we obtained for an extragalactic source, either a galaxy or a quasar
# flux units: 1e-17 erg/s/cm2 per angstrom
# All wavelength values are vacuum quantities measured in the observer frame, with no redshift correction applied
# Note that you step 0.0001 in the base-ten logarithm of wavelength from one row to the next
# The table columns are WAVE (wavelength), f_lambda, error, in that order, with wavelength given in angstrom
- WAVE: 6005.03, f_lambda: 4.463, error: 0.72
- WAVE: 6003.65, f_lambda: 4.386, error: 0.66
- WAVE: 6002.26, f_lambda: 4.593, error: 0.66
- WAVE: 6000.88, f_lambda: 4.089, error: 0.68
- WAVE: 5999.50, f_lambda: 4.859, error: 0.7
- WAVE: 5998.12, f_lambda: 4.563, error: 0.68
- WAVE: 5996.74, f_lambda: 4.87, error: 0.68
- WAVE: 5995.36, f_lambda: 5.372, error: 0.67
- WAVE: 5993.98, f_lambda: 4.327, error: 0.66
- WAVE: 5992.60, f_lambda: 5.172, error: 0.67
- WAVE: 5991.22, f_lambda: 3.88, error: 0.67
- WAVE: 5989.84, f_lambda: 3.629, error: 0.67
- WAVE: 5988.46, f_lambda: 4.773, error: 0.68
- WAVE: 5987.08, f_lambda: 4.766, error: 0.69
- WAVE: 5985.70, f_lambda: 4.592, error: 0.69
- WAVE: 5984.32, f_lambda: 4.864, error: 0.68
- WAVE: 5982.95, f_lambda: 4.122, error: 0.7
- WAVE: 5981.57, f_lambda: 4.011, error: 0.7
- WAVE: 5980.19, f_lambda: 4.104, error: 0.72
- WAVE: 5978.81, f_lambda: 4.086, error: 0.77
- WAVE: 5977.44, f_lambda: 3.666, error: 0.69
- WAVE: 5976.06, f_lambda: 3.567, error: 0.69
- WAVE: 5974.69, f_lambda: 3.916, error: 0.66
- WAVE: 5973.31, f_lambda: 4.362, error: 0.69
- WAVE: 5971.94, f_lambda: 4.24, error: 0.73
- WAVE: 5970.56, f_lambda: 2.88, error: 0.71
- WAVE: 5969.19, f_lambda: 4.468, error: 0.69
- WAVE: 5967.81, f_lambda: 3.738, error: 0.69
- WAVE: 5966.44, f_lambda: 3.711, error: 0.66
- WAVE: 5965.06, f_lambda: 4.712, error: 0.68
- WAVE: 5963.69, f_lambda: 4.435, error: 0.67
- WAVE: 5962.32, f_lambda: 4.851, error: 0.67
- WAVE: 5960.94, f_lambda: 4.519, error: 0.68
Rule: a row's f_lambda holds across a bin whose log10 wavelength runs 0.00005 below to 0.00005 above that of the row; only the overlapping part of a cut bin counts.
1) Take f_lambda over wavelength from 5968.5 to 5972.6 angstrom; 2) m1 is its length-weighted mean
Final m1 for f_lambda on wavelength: 3.86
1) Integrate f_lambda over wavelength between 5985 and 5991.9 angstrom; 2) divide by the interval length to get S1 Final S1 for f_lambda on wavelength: 4.33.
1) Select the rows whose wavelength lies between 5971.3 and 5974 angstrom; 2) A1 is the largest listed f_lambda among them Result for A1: 4.362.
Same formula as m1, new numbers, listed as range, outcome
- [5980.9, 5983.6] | 4.06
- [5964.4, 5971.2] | 3.9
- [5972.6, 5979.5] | 3.93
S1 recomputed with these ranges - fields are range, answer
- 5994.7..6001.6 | 4.75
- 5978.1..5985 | 4.24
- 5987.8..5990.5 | 4.2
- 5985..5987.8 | 4.67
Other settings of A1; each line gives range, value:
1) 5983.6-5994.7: 5.172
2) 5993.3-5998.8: 5.372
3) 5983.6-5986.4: 4.864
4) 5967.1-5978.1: 4.468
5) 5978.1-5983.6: 4.122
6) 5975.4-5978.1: 3.666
